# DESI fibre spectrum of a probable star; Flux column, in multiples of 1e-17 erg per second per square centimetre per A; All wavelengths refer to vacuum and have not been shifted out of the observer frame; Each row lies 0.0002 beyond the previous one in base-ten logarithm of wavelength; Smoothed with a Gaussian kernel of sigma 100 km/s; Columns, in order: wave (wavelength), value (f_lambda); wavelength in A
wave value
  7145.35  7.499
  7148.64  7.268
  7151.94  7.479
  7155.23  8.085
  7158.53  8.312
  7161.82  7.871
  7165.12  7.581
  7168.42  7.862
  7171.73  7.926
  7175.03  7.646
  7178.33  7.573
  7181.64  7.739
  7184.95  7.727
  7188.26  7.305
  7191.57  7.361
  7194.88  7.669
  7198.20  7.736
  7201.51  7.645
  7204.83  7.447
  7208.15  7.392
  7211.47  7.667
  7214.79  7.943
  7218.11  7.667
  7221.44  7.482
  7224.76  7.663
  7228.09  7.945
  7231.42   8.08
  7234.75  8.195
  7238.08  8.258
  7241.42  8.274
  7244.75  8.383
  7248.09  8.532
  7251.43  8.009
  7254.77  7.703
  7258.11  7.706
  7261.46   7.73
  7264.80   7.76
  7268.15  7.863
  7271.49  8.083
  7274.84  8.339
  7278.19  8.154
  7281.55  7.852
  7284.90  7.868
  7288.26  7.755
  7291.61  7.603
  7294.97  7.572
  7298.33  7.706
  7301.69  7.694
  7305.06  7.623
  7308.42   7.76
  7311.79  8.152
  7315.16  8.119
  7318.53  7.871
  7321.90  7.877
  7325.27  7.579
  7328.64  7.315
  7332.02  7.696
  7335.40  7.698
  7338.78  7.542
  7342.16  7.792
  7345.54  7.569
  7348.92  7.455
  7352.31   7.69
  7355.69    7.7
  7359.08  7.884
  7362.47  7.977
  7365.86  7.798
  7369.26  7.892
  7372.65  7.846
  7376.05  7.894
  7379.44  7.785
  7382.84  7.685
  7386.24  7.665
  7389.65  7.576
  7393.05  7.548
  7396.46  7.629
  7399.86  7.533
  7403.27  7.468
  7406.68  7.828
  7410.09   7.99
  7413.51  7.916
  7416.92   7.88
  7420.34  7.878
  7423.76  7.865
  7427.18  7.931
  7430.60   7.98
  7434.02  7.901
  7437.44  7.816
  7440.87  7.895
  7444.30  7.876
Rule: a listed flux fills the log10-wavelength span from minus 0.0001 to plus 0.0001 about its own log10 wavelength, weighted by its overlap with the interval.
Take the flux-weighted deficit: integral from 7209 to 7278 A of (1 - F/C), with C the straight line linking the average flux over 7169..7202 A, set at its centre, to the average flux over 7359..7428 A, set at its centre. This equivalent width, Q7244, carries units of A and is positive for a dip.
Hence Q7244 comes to -2.55 A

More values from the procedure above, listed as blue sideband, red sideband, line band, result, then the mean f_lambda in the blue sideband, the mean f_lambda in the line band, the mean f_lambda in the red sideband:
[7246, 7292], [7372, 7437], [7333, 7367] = 0.6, 7.94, 7.71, 7.78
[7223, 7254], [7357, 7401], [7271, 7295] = 0.3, 8.13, 7.92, 7.75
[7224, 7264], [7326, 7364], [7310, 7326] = -0.4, 8.04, 7.94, 7.66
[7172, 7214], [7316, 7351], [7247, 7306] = -1.8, 7.6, 7.86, 7.65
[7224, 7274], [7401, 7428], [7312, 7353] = 1.2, 8.02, 7.7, 7.83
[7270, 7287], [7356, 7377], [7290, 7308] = 0.8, 8.05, 7.65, 7.87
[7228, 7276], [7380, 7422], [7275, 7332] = 1.1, 8.06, 7.79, 7.72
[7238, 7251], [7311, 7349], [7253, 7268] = 0.9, 8.34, 7.74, 7.72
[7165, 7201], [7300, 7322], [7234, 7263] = -1.2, 7.65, 8.08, 7.87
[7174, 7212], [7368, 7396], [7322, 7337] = 0.2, 7.57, 7.6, 7.73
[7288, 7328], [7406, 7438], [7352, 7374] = 0.0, 7.77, 7.84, 7.9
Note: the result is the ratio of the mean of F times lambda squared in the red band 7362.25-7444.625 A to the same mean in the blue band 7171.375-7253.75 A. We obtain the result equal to 1.05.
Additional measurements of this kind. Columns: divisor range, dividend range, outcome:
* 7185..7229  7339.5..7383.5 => 1.06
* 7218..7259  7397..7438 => 1.03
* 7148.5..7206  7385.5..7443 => 1.08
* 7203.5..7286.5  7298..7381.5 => 1.00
